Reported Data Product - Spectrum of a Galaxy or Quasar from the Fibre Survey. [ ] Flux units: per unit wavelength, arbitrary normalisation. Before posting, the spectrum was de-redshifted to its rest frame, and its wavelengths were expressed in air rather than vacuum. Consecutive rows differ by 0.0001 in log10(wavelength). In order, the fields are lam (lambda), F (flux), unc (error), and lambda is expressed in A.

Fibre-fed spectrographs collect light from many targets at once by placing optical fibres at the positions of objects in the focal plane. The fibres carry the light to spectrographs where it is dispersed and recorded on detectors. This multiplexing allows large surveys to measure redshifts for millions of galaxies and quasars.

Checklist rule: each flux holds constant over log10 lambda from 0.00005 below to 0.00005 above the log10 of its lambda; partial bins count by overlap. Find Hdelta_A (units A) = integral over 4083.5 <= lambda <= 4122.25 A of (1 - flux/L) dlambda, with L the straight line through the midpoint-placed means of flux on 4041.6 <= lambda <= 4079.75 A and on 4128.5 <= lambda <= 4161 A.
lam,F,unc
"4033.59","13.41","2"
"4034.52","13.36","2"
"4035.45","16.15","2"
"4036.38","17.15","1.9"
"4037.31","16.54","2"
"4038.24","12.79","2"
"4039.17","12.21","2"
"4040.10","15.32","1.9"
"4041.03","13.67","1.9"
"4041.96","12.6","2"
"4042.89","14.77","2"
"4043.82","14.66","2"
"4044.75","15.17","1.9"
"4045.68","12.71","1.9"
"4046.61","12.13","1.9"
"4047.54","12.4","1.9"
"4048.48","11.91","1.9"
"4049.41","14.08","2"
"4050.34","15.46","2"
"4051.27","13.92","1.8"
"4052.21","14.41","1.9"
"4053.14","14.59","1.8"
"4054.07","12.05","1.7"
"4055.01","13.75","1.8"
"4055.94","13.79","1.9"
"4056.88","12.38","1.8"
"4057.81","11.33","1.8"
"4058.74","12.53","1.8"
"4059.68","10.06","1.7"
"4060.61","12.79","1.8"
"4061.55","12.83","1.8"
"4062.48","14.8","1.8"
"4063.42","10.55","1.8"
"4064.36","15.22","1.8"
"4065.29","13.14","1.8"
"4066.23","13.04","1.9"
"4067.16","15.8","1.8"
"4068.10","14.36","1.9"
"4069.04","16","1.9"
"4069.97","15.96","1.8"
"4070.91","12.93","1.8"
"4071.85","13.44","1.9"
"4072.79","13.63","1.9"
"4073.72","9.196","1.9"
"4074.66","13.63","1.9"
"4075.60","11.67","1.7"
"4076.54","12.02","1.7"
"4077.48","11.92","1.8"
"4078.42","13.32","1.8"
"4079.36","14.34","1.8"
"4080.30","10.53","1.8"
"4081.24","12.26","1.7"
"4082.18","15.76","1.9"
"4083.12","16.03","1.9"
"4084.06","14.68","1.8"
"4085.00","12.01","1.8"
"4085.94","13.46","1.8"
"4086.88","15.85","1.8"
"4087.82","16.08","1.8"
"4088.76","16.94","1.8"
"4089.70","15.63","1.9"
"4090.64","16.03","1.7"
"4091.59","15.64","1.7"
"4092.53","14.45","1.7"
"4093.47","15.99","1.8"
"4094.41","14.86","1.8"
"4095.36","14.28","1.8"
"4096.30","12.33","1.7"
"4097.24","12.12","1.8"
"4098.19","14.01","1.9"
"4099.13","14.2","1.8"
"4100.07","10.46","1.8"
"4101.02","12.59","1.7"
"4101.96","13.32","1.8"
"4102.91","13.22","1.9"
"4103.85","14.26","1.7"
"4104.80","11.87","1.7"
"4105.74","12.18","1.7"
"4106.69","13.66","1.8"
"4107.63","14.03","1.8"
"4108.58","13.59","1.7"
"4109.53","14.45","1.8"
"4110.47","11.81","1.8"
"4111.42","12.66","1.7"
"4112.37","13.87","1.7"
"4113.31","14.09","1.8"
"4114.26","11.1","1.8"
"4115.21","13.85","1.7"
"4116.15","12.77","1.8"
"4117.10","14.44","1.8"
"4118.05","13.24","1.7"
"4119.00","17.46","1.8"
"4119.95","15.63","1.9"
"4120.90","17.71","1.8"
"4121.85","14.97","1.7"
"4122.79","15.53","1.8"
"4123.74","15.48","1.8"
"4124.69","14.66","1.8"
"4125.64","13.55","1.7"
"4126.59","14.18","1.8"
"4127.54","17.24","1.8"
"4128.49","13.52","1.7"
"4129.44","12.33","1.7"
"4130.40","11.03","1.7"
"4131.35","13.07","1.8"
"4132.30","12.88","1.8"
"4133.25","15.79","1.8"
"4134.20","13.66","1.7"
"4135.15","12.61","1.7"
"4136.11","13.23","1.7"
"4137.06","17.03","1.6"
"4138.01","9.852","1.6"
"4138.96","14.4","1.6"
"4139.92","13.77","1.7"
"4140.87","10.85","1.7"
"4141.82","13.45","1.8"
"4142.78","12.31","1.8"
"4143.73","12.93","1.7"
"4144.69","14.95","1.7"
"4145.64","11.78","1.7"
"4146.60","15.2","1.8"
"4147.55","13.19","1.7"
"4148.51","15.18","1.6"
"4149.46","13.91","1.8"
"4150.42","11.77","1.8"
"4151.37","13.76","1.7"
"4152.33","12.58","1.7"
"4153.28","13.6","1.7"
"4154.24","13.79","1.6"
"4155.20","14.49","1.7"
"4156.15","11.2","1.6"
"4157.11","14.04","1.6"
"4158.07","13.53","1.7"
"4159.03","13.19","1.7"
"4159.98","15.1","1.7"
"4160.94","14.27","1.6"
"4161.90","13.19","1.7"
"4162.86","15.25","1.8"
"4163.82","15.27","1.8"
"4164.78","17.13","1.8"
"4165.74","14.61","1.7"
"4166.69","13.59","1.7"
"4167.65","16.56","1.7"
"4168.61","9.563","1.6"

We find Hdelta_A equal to -2.1 A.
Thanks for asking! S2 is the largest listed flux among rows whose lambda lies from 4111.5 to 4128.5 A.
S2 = 17.71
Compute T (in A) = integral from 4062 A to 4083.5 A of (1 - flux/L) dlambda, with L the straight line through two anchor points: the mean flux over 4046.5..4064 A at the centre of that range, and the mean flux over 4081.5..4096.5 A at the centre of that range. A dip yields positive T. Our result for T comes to 0.9 A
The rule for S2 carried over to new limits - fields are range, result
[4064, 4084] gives 16.03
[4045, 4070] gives 16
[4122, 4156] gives 17.24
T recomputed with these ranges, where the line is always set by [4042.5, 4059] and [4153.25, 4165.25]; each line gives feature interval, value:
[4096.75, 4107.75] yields 0.7 A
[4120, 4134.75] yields -0.5 A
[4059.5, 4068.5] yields 0.1 A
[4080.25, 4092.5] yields -1.0 A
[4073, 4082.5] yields 0.8 A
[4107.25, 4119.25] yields 0.3 A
